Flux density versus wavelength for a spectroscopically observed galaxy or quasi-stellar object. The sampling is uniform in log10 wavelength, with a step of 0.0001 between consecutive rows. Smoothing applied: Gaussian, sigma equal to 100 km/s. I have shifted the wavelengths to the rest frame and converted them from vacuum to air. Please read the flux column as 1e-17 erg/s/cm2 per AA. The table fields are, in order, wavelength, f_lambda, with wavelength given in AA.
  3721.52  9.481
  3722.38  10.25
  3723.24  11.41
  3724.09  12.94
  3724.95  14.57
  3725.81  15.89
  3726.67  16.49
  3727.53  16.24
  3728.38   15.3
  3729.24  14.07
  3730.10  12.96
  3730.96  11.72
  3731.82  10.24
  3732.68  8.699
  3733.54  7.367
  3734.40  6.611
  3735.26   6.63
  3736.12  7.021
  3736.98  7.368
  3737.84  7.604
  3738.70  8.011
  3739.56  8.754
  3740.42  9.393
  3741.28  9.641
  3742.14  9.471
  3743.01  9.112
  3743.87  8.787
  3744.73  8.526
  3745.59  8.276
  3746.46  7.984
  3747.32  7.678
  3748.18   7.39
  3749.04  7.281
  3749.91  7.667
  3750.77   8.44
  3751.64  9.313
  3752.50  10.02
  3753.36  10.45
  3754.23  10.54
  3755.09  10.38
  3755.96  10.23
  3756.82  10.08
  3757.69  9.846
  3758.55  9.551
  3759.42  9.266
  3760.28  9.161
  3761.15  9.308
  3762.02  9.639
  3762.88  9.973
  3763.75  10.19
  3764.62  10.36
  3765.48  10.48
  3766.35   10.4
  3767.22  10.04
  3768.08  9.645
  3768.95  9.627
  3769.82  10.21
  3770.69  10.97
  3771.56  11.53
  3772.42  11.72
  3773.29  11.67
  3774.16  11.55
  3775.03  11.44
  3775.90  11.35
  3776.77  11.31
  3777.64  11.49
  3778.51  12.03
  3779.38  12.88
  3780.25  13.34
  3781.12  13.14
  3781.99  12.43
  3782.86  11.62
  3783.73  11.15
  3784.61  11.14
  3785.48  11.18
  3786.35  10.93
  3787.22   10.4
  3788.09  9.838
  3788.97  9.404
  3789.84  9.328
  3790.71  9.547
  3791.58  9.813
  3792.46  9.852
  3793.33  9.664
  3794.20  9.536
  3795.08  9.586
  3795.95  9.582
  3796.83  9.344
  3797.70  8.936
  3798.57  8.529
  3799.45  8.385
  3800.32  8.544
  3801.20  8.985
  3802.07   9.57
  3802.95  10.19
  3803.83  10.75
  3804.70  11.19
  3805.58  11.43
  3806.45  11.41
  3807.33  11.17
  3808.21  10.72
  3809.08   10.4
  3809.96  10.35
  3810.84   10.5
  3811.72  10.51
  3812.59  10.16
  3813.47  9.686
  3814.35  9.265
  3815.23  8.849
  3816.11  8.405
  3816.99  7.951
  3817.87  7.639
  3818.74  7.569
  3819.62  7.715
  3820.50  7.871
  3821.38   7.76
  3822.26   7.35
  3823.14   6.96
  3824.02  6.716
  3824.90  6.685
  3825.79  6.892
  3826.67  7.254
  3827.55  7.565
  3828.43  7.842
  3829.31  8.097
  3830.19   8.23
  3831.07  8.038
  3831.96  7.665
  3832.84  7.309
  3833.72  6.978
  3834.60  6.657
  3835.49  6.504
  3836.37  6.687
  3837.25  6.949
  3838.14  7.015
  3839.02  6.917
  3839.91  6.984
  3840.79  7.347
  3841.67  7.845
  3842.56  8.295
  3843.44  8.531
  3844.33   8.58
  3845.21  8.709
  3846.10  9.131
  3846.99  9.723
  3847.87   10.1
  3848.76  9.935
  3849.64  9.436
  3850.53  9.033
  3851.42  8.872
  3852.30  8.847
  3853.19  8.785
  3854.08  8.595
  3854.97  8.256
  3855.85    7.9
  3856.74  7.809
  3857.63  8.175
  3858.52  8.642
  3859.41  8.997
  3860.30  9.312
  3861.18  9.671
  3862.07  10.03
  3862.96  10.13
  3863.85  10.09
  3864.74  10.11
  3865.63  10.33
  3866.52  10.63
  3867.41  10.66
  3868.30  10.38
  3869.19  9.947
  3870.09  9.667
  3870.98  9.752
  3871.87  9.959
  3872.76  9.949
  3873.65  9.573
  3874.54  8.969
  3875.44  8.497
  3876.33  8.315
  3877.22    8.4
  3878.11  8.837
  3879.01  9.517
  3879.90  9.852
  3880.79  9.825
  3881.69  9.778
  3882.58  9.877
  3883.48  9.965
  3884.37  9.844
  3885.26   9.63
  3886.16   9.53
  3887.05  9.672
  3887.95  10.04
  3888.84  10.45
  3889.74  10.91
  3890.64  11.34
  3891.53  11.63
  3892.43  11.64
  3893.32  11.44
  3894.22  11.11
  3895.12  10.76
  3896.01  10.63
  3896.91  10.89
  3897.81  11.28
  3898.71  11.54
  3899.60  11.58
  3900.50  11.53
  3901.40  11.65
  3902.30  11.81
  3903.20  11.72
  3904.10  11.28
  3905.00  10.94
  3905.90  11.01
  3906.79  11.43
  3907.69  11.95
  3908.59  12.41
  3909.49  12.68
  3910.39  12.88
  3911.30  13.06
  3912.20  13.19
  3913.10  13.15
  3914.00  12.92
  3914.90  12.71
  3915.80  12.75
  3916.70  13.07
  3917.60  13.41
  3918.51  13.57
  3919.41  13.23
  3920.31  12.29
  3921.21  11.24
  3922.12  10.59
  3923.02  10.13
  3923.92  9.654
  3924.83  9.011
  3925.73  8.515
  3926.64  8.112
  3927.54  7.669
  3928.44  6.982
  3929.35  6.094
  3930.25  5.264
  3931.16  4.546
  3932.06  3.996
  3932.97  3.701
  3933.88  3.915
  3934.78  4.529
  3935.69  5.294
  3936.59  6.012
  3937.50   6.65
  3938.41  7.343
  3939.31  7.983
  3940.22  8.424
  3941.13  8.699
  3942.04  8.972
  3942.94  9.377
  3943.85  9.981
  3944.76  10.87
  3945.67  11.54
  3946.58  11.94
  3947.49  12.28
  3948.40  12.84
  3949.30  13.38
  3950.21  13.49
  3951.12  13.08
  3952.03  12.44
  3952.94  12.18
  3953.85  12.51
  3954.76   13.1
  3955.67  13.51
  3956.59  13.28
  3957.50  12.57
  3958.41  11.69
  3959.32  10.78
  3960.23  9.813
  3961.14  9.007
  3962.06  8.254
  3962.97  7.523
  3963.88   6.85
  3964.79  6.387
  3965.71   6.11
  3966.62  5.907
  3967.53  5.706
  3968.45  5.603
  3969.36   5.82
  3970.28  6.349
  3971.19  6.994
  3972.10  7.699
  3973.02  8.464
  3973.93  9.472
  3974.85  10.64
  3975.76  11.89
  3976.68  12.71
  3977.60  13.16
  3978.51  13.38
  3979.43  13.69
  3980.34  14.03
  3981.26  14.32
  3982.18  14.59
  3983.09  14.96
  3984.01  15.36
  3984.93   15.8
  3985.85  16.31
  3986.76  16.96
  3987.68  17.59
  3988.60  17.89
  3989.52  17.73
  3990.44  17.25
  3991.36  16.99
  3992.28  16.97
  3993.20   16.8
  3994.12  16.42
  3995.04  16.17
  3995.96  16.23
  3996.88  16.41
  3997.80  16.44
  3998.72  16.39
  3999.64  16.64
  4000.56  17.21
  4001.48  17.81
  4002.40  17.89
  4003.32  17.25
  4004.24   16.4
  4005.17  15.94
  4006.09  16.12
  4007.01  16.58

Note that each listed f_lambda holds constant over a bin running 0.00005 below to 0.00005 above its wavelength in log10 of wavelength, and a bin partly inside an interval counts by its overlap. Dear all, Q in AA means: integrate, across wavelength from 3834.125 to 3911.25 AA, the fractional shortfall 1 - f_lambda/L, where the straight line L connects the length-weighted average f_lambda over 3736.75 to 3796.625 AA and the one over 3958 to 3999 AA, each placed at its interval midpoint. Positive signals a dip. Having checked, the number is 10.0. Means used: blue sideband 10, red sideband 12.3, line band 9.75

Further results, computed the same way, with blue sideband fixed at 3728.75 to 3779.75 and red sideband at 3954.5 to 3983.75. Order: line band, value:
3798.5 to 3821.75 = 0.8 AA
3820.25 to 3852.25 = 6.6 AA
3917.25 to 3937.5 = 4.1 AA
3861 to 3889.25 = 0.6 AA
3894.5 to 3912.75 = -3.1 AA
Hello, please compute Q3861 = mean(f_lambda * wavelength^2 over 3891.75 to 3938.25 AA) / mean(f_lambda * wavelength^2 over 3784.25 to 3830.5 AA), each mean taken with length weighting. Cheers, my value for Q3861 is 1.2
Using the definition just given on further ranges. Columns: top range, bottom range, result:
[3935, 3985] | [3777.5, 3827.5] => 1.16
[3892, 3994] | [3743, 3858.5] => 1.27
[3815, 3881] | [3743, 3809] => 0.87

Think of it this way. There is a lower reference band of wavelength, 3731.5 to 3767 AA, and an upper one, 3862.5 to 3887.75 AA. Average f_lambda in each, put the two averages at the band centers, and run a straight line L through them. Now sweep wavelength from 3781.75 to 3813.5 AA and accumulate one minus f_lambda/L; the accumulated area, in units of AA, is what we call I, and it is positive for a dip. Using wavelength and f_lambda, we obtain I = -3.1 AA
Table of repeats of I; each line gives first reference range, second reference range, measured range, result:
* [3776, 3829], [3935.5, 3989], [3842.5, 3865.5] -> 2.20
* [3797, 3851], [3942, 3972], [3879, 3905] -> -4.03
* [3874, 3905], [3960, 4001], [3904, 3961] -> 5.48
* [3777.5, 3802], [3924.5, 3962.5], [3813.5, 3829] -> 3.69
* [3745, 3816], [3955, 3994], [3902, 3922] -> -1.86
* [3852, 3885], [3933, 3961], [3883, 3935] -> -3.32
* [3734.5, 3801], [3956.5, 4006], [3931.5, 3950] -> 5.95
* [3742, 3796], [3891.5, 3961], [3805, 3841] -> 7.06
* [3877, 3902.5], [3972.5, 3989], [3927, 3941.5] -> 7.29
